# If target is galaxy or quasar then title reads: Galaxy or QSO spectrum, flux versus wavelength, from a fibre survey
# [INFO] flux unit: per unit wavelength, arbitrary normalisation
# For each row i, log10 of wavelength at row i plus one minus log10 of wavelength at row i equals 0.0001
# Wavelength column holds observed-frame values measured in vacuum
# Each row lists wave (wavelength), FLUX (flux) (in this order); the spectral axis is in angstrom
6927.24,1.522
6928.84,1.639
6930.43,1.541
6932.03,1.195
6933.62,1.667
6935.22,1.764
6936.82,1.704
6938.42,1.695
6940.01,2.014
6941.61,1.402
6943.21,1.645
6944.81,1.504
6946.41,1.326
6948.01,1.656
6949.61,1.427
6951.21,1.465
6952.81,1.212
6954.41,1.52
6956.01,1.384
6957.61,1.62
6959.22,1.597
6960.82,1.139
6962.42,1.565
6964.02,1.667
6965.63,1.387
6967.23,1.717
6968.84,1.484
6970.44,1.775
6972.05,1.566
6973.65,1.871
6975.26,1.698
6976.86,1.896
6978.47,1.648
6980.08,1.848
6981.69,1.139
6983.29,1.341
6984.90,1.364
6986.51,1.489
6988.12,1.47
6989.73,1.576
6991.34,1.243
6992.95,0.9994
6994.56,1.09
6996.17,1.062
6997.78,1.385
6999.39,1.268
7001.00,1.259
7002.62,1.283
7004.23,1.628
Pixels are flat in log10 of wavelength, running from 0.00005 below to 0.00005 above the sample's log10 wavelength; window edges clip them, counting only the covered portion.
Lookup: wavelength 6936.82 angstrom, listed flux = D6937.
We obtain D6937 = 1.704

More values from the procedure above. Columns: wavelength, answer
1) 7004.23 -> 1.628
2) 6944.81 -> 1.504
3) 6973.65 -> 1.871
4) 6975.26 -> 1.698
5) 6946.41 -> 1.326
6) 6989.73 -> 1.576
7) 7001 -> 1.259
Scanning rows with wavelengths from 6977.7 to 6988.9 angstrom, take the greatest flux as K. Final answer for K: 1.848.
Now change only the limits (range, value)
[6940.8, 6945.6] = 1.645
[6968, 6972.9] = 1.775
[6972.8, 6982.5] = 1.896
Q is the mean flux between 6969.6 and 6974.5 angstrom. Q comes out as 1.74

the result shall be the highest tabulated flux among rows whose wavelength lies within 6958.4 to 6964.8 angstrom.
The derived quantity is 1.667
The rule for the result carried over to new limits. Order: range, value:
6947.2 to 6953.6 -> 1.656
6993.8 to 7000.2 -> 1.385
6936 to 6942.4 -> 2.014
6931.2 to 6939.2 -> 1.764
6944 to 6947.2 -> 1.504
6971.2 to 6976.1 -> 1.871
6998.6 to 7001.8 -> 1.268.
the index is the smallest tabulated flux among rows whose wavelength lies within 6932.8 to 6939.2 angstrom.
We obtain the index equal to 1.667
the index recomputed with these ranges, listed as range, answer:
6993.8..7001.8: 1.062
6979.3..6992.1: 1.139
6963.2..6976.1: 1.387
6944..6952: 1.326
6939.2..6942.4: 1.402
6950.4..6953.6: 1.212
